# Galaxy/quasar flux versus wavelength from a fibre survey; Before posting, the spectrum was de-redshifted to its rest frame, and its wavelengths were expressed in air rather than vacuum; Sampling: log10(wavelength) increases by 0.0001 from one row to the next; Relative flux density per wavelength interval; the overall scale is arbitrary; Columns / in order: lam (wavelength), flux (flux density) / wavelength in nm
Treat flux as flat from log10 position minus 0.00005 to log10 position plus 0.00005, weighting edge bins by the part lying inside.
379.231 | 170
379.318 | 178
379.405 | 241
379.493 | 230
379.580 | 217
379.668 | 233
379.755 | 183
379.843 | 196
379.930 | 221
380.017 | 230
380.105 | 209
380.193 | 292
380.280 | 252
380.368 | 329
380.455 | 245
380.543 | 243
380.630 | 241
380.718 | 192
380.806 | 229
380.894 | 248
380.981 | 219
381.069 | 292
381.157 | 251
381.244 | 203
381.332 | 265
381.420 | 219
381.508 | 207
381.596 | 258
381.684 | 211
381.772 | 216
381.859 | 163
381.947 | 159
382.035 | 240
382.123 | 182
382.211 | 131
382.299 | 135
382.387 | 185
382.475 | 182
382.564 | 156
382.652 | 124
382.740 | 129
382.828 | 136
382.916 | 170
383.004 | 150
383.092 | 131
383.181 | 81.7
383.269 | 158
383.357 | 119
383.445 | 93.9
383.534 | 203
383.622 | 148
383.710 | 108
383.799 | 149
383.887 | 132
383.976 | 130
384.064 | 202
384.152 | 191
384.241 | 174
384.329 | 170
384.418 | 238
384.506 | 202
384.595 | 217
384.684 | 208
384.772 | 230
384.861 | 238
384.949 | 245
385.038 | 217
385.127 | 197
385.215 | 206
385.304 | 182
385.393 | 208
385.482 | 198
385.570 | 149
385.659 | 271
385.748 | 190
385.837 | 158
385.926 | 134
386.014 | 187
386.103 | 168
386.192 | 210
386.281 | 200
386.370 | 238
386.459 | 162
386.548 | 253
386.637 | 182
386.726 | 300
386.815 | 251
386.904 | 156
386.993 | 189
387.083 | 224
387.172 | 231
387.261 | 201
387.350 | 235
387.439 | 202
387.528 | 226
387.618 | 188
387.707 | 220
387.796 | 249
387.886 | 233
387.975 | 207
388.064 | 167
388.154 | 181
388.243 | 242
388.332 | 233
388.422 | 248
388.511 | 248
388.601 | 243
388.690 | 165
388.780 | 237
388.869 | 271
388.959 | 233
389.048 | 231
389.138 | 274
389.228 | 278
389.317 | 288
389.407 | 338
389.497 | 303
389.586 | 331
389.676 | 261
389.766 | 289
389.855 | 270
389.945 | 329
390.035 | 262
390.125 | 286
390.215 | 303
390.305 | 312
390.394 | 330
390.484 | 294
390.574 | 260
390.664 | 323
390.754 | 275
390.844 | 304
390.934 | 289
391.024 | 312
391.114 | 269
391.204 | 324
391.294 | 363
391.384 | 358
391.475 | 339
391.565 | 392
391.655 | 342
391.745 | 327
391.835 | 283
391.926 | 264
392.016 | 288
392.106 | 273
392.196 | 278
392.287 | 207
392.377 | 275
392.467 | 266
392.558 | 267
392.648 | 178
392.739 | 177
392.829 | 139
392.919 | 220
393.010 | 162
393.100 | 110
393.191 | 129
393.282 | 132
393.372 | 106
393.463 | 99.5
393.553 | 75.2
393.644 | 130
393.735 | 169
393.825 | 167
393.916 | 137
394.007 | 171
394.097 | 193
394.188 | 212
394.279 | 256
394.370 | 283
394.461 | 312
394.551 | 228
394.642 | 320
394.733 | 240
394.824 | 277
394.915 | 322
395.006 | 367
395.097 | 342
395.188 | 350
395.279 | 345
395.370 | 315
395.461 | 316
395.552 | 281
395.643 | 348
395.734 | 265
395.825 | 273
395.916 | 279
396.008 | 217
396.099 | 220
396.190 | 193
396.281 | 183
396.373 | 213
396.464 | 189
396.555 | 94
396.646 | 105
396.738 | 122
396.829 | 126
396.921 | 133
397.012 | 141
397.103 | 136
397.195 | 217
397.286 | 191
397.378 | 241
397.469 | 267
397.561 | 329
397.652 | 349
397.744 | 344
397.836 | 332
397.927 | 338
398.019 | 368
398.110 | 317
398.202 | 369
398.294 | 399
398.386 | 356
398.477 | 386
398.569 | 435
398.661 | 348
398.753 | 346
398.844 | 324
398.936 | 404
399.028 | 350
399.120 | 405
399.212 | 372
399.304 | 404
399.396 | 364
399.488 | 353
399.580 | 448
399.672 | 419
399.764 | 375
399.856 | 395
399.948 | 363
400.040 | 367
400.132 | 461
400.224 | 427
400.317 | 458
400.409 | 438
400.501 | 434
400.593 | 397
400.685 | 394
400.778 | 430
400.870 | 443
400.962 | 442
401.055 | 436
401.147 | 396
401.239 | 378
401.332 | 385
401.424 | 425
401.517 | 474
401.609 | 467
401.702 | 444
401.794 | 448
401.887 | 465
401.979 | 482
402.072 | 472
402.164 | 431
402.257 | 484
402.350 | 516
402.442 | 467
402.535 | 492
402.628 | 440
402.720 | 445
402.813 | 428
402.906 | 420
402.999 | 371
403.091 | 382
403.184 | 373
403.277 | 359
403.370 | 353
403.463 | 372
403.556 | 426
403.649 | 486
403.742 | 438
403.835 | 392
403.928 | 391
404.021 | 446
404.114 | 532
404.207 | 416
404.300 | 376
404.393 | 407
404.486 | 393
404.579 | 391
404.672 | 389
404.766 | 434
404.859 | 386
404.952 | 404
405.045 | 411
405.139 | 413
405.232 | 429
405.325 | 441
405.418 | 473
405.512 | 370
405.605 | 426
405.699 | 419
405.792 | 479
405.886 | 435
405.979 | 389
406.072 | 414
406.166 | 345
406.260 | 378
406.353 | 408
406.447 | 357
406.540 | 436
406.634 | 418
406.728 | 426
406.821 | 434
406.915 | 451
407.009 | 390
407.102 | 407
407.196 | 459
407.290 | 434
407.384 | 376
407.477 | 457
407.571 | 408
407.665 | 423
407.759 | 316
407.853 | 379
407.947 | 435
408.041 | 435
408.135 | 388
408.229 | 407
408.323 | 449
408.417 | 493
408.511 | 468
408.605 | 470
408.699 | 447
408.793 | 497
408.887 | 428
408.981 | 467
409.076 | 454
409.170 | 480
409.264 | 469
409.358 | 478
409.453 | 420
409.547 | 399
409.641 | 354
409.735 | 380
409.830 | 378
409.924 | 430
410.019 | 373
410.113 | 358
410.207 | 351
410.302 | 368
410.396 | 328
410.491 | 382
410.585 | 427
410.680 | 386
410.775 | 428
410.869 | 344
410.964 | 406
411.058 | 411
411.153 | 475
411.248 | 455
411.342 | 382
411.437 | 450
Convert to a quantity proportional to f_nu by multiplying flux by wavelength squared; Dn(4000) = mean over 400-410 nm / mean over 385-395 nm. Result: 1.93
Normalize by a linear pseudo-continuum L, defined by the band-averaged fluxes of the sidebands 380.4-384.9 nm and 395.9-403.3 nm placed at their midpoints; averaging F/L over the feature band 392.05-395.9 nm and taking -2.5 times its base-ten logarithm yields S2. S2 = 0.29 mag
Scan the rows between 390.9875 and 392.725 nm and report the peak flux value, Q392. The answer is 392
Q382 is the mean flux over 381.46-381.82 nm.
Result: 222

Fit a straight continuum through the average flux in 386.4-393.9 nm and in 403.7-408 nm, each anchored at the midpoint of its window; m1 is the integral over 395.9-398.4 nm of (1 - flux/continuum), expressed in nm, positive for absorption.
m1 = 0.63 nm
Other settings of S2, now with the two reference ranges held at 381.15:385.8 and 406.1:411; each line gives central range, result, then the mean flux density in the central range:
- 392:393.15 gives 0.220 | 216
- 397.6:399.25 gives -0.139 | 363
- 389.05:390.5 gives -0.224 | 295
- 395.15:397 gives 0.293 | 226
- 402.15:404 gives -0.169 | 423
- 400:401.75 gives -0.239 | 426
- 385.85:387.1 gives 0.039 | 202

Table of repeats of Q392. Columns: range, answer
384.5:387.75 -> 300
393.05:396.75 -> 367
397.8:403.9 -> 516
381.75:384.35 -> 240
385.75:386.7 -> 253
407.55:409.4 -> 497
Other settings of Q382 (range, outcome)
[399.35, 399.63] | 389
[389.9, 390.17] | 292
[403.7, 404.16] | 440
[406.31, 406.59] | 400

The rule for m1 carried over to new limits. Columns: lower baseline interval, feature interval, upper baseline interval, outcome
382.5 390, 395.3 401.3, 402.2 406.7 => 0.46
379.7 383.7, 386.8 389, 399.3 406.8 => 0.35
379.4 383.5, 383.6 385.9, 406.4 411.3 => 0.36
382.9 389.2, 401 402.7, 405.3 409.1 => -0.38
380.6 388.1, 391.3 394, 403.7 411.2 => 0.52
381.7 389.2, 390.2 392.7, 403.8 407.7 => -0.36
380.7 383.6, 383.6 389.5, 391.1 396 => -0.06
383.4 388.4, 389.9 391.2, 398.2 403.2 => -0.15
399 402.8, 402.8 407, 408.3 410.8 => 0.13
